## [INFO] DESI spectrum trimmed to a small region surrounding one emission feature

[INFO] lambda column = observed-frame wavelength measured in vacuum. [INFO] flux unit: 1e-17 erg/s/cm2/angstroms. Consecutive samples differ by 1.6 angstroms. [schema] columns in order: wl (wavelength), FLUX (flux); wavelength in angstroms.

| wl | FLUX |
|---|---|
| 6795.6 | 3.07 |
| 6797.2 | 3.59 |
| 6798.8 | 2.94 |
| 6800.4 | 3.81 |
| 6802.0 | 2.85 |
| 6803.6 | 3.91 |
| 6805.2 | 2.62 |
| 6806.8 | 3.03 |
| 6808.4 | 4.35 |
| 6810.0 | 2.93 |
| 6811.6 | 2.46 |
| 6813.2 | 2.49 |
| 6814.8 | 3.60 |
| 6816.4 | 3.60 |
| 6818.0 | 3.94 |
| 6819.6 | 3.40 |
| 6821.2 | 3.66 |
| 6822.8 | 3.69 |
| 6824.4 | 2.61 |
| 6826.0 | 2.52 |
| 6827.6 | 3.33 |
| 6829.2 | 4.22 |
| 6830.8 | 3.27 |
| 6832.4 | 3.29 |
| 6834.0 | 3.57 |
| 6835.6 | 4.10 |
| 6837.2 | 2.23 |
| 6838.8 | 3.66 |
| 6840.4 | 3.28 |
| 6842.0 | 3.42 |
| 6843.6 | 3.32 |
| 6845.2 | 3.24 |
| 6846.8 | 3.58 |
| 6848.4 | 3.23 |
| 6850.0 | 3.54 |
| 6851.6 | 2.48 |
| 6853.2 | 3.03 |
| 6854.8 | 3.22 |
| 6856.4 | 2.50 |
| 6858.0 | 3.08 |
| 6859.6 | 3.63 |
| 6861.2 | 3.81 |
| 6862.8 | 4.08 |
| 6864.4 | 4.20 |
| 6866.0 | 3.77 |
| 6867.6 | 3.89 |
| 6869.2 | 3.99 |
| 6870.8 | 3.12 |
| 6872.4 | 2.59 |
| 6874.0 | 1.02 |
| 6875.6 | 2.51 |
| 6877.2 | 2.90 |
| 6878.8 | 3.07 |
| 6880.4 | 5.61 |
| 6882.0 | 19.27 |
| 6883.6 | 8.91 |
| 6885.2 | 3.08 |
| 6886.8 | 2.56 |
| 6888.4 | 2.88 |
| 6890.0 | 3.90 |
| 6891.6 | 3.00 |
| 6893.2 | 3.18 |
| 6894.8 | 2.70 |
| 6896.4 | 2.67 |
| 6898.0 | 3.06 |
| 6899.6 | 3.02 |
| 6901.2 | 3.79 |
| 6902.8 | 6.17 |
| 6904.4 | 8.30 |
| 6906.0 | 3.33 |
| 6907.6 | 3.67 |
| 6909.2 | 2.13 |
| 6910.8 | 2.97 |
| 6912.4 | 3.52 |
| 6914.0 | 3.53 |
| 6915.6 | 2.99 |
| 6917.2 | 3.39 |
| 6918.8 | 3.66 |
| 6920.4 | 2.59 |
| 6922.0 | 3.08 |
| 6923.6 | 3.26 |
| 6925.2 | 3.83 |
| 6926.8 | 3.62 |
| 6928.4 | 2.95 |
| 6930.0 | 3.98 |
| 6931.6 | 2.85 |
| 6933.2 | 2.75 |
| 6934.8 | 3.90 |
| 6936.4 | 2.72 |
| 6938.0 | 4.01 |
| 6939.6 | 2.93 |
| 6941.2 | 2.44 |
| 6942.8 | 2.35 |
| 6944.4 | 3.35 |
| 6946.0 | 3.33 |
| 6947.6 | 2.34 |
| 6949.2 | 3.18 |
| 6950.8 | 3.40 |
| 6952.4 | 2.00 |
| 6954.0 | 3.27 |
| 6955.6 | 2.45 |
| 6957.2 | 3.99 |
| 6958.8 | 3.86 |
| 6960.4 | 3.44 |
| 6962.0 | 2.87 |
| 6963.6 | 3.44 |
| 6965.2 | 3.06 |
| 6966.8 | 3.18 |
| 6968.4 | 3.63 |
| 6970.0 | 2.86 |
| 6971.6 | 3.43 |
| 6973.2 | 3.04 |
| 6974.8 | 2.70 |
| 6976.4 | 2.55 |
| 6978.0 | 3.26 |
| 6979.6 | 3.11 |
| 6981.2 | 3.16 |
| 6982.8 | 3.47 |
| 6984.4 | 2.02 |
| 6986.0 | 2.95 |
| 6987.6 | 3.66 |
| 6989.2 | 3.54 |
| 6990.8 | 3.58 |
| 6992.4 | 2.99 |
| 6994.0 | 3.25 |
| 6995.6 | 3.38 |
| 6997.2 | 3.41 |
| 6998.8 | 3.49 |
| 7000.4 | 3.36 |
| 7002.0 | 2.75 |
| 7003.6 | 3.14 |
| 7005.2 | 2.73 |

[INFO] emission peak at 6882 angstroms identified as H-alpha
